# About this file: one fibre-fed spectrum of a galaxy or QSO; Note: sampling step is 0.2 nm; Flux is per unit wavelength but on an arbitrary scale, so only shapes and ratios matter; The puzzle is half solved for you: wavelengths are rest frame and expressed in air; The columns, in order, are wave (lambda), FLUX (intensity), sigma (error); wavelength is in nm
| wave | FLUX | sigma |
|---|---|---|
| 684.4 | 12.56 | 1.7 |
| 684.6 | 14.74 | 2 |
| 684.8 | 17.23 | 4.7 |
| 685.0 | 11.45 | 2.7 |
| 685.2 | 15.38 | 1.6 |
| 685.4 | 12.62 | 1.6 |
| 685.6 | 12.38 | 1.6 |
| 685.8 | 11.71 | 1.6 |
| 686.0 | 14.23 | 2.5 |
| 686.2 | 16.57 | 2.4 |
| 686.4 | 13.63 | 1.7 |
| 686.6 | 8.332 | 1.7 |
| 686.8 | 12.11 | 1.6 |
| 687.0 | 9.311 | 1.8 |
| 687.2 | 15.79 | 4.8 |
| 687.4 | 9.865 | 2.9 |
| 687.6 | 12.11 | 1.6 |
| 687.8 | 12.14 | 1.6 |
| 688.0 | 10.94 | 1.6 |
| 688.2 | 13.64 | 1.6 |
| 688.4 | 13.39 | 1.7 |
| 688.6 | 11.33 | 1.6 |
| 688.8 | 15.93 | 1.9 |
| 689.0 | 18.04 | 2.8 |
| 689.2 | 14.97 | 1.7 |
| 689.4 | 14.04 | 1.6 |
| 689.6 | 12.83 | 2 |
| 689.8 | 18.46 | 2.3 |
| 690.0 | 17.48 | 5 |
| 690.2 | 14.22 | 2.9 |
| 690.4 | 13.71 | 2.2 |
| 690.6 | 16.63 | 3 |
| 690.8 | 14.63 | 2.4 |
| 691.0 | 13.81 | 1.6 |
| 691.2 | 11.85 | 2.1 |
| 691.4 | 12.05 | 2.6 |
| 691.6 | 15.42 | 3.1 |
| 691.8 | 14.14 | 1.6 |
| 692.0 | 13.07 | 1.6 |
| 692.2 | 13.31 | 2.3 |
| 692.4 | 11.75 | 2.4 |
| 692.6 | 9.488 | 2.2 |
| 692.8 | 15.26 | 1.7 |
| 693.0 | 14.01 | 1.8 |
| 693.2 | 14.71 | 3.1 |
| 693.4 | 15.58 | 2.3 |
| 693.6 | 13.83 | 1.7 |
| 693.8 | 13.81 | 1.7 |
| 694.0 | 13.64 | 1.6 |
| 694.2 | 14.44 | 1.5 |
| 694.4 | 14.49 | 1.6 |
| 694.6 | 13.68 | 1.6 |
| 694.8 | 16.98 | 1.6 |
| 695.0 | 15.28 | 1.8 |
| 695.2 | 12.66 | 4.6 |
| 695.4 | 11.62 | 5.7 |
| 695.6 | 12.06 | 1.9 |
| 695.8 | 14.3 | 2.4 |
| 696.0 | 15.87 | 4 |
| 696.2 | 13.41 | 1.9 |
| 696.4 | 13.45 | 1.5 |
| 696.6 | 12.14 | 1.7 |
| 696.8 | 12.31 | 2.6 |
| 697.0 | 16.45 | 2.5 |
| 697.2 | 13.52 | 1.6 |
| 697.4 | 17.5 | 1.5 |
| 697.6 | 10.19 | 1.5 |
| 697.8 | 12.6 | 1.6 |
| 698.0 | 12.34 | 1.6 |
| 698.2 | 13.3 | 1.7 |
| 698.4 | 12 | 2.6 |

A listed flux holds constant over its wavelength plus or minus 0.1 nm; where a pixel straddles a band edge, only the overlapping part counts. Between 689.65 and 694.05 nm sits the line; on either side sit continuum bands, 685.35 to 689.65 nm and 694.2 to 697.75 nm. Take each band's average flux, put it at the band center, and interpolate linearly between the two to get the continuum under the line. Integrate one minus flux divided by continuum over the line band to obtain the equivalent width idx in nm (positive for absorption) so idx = -0.22 nm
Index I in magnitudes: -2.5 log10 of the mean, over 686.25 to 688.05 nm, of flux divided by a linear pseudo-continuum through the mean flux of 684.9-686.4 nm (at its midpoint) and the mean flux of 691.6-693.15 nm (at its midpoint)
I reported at 0.15 mag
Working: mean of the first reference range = 13.5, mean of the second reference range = 13.2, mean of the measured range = 11.7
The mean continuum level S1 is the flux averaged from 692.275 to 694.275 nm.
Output 13.6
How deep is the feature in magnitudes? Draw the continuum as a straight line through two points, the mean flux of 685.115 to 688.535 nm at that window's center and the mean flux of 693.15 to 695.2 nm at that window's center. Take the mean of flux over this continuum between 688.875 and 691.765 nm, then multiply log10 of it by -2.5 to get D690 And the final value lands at -0.105 mag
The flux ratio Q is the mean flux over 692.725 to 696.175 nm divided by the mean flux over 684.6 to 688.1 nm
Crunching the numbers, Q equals 1.1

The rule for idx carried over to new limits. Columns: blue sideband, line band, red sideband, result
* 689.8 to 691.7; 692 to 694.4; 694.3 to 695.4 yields 0.14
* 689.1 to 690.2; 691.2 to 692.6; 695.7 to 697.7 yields 0.19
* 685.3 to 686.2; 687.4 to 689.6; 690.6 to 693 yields -0.03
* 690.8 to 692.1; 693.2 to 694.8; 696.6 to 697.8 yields -0.10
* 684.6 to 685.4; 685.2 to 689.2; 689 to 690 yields 0.55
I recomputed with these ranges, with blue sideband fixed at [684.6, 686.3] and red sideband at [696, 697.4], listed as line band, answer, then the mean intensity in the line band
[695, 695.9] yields 0.08 mag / 13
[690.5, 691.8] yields -0.01 mag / 14.1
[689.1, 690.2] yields -0.11 mag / 15.4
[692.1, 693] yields 0.11 mag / 12.6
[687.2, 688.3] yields 0.16 mag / 12.1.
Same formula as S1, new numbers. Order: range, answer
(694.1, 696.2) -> 14.1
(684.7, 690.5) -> 13.6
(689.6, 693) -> 14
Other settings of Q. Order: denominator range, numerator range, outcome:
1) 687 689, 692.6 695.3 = 1.11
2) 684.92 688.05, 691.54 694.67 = 1.11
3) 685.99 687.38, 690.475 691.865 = 1.12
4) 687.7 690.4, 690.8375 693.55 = 0.93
